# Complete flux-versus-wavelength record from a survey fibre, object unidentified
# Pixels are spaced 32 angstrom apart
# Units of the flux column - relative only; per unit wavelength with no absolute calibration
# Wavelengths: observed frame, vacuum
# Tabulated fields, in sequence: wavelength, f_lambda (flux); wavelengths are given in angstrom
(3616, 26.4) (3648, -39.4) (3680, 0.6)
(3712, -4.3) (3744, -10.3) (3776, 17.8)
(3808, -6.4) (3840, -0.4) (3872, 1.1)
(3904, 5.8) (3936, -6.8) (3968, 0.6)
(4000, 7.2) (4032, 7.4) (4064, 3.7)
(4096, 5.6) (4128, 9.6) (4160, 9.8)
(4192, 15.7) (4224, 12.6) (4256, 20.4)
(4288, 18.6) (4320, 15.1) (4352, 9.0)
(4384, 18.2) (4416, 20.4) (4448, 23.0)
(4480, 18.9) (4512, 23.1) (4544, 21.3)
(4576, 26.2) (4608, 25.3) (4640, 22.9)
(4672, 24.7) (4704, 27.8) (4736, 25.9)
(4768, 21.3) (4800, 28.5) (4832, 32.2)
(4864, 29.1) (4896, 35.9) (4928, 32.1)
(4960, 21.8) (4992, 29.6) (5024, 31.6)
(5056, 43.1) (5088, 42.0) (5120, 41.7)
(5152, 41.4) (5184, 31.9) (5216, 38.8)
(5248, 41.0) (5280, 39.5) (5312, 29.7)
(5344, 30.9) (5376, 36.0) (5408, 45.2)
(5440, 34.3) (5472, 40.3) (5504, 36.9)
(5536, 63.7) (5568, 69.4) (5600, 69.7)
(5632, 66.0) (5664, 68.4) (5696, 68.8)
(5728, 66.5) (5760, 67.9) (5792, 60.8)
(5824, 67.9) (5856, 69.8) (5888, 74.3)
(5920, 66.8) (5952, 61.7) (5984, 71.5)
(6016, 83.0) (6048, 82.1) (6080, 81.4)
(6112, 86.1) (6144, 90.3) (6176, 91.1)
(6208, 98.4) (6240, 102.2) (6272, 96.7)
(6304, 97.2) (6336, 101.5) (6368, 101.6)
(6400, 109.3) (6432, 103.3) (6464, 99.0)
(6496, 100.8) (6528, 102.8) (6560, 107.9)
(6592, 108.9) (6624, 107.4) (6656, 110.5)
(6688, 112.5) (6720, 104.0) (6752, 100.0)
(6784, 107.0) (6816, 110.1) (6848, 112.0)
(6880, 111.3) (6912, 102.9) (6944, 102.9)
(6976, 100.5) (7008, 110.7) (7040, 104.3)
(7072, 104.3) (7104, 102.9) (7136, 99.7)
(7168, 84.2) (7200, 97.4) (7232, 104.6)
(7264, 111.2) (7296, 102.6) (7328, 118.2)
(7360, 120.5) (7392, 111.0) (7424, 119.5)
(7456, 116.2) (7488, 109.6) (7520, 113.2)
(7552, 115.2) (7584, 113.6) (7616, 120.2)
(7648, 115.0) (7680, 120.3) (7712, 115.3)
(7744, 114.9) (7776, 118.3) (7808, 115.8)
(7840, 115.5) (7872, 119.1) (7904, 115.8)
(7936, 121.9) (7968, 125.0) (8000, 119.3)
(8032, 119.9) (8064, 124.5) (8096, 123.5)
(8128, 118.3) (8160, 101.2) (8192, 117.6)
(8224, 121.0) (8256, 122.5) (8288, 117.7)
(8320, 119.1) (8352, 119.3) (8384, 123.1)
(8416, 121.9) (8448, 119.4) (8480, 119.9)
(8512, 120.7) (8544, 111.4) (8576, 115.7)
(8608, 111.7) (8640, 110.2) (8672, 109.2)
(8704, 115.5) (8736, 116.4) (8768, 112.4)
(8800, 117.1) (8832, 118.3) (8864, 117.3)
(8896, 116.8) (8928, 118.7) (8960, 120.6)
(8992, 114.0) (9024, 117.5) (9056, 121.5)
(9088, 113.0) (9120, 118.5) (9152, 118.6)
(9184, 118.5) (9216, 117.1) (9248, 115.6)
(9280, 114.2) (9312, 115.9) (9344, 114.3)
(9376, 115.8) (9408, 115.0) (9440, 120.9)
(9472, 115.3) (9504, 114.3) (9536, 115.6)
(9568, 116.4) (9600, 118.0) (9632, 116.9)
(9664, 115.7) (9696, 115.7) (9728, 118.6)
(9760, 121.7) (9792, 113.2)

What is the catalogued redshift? 0.39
